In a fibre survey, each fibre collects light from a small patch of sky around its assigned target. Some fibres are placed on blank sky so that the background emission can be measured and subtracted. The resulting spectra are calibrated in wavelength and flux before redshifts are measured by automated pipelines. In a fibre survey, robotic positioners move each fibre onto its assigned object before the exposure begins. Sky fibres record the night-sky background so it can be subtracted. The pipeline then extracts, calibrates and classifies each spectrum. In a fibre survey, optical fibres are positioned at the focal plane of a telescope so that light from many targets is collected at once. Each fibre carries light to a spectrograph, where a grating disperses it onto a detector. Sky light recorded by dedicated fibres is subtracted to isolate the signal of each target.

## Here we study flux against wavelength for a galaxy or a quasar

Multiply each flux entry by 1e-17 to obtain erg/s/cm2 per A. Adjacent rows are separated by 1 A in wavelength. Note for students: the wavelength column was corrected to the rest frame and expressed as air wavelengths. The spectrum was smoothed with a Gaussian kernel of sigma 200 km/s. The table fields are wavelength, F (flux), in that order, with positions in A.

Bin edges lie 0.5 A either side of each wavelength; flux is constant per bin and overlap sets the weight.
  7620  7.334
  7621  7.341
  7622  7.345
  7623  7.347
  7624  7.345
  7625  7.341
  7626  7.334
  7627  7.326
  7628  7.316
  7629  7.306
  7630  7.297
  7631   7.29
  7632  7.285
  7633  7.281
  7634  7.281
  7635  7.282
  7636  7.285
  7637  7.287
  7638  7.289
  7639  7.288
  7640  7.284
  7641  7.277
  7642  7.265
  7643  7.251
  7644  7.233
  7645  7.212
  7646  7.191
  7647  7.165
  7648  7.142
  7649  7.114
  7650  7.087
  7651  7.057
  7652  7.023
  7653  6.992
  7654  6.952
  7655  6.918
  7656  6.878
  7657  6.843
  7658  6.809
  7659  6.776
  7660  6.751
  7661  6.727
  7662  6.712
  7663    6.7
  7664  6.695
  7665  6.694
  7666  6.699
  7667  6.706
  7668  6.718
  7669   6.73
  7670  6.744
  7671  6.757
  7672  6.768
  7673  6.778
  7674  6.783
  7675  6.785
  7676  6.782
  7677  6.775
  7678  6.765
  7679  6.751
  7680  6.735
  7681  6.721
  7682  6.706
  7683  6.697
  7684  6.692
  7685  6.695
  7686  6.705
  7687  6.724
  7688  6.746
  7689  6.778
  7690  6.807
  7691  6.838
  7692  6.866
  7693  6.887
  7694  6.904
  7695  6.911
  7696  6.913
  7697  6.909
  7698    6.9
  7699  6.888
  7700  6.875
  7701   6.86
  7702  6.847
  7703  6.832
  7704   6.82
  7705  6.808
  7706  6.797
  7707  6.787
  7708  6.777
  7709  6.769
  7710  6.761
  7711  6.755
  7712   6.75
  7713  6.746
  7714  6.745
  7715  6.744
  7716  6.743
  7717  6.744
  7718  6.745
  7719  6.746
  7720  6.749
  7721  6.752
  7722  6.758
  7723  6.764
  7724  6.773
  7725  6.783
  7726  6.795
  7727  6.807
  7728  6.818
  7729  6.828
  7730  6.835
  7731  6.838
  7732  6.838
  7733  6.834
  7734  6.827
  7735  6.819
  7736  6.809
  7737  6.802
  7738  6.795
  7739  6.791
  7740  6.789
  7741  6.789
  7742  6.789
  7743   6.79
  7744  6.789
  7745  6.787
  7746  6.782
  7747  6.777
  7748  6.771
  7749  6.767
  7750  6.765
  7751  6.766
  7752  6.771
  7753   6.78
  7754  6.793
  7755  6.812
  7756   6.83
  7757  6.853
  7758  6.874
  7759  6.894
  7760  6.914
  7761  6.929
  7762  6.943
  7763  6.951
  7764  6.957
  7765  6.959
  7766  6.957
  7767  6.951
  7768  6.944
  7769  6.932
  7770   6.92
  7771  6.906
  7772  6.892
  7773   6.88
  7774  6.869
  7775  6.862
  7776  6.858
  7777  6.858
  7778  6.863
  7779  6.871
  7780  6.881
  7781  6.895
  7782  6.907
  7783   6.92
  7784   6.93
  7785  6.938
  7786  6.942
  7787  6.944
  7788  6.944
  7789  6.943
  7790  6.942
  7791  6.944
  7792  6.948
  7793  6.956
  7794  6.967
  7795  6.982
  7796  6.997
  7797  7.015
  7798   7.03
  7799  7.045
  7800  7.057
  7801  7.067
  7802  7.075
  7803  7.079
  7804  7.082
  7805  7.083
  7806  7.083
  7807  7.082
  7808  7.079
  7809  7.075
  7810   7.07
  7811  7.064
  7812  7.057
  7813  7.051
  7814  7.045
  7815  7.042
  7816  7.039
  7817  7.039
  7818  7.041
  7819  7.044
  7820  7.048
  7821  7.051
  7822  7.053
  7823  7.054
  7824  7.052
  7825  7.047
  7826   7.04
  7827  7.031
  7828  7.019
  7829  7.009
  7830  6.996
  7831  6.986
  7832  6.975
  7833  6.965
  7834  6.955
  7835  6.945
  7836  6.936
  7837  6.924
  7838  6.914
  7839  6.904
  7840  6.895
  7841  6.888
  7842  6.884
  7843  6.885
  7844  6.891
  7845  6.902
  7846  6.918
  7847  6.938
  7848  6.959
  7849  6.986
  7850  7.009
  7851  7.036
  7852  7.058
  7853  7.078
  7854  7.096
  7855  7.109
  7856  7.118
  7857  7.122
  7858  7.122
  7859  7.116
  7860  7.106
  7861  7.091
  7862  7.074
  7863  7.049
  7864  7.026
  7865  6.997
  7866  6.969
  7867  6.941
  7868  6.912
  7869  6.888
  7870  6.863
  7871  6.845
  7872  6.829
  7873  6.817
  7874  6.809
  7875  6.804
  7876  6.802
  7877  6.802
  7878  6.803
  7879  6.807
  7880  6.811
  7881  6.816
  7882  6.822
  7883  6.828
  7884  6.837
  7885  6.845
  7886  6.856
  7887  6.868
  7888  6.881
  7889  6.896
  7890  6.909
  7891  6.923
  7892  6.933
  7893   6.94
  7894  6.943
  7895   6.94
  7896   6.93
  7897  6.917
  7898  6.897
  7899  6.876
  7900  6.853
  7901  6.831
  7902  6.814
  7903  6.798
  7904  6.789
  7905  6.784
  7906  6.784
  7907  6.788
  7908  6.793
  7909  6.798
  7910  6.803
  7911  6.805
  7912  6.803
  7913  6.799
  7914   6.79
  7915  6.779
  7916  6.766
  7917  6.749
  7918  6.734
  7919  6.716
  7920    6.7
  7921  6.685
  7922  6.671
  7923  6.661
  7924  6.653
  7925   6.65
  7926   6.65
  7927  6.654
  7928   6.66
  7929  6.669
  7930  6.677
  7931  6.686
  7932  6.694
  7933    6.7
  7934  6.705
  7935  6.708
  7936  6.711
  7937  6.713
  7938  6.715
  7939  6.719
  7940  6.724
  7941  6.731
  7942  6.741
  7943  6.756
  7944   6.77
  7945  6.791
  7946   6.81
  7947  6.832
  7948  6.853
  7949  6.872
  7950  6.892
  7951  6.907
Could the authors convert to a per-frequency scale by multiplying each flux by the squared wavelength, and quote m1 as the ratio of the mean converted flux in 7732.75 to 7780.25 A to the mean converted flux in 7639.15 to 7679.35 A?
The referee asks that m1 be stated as 1.02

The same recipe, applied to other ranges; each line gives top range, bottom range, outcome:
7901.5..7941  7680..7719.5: 1.05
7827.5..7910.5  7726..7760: 1.05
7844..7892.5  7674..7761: 1.06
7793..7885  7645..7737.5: 1.06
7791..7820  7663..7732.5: 1.07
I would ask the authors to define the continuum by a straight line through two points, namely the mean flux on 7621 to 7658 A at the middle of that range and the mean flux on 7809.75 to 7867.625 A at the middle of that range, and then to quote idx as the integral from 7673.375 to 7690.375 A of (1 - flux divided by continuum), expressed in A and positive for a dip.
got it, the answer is 1.0 A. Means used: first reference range 7.2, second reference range 7.01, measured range 6.74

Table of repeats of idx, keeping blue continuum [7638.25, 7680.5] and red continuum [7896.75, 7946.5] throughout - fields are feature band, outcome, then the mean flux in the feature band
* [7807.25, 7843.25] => -1.0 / 7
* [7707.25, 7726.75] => 0.3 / 6.76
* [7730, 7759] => 0.2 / 6.8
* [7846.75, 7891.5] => -1.0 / 6.94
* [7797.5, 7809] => -0.4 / 7.07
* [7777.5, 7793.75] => -0.2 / 6.92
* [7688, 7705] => 0.1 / 6.86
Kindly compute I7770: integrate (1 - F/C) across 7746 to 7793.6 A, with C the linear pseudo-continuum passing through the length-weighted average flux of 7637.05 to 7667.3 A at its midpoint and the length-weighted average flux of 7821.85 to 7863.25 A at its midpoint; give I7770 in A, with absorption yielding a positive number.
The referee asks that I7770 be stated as 0.78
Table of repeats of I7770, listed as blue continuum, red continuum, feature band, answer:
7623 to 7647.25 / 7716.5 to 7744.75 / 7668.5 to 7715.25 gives 1.34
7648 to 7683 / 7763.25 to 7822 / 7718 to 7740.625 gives 0.33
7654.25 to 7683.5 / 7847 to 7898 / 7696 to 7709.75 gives -0.10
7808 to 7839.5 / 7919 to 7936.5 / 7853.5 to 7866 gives -0.33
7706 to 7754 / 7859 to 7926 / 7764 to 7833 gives -1.82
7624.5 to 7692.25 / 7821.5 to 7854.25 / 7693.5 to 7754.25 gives 1.46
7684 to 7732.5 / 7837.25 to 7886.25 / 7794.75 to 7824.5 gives -0.70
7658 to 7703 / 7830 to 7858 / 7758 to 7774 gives -0.10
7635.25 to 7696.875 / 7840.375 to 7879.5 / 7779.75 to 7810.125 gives -0.26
